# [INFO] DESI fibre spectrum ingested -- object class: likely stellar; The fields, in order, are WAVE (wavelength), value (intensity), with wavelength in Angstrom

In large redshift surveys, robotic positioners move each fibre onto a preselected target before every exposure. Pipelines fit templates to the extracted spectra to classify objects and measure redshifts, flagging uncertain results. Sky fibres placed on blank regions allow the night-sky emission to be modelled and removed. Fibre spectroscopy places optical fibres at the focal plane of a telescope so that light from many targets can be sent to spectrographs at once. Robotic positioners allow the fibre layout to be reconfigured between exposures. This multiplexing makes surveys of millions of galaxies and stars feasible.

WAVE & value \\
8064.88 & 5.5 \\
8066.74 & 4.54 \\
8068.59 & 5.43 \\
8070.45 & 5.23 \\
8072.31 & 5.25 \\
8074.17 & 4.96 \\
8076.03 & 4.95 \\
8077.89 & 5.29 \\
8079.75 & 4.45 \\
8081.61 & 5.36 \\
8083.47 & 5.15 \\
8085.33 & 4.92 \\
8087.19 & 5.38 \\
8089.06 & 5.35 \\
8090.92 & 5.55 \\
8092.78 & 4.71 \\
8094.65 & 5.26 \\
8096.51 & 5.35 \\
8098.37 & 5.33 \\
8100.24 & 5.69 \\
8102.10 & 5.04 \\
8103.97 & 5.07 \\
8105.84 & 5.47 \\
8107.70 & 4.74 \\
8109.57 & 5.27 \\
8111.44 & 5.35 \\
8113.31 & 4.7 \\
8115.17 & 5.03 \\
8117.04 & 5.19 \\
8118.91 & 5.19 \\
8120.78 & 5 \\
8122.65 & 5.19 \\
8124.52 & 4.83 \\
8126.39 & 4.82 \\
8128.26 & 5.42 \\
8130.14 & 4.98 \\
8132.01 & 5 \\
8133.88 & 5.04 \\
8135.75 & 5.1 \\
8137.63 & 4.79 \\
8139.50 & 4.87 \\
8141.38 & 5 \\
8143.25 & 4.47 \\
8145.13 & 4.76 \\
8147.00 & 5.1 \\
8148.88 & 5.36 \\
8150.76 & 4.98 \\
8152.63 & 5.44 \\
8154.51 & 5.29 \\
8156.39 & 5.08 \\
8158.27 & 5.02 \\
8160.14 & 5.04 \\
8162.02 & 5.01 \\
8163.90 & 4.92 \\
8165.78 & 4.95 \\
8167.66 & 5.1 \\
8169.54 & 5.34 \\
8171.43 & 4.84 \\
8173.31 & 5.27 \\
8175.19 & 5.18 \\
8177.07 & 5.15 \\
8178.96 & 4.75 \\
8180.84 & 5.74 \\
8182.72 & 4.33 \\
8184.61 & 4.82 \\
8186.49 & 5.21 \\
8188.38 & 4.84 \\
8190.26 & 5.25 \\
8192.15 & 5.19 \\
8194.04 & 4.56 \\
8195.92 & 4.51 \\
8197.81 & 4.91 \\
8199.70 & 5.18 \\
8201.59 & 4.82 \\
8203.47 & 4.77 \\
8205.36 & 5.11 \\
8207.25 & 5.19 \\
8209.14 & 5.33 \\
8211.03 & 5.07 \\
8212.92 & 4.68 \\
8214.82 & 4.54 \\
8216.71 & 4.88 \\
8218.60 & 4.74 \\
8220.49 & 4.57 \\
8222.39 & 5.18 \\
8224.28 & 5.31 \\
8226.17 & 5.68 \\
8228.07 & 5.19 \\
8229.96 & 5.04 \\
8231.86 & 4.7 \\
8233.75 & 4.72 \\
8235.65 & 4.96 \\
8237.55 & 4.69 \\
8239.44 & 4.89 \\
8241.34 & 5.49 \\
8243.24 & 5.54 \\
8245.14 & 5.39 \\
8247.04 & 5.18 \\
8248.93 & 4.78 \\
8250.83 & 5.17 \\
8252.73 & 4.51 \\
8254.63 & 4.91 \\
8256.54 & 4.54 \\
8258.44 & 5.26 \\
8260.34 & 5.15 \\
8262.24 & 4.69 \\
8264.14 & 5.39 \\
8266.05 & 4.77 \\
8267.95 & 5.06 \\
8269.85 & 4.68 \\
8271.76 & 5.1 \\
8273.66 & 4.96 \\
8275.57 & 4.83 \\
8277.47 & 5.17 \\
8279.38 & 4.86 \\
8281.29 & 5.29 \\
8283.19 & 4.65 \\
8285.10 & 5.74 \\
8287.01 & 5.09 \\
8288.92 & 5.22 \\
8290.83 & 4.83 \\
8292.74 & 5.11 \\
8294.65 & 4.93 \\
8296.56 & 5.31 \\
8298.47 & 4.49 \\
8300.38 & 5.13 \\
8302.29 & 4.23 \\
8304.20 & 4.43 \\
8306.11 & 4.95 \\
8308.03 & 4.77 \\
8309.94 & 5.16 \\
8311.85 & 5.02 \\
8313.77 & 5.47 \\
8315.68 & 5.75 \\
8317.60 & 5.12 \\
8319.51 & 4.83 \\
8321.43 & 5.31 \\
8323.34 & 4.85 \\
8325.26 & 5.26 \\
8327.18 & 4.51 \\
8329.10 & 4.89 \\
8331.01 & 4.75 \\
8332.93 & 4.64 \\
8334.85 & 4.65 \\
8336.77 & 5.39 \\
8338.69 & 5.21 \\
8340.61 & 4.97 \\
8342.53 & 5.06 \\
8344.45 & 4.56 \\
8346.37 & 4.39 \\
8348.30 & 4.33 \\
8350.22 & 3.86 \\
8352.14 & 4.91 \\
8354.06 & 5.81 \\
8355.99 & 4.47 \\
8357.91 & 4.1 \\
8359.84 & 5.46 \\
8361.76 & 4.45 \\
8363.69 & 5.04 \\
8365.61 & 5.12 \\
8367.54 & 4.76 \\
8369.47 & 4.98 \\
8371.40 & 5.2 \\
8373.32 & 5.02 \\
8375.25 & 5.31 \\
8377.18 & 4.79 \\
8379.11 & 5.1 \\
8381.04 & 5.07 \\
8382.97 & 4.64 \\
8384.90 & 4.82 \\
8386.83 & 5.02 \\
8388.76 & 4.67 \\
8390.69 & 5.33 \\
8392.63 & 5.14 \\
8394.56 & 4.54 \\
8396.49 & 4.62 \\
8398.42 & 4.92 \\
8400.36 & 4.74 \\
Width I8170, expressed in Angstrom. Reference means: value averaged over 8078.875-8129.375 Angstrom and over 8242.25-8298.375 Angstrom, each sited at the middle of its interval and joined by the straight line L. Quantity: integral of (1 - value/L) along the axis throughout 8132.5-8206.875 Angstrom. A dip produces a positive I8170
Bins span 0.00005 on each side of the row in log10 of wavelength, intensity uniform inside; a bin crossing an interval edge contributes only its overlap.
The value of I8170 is 1.4 Angstrom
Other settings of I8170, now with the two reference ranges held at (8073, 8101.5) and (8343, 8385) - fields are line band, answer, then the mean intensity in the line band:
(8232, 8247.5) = -0.30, 5.08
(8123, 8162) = 0.67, 5.02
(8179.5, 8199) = 0.45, 4.94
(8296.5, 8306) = 0.44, 4.69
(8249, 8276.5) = 0.18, 4.92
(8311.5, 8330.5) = -0.82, 5.1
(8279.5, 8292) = -0.48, 5.12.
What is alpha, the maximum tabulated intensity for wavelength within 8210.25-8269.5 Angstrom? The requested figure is 5.68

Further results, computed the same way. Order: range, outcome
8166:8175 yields 5.34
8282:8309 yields 5.74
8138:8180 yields 5.44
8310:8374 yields 5.81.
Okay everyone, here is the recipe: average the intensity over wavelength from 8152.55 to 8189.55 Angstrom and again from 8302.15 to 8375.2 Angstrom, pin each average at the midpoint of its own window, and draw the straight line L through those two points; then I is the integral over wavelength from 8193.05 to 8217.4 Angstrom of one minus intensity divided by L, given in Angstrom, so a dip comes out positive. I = 0.7 Angstrom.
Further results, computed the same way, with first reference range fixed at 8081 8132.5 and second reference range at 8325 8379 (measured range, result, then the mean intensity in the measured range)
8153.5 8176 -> -0.02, 5.09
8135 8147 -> 0.62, 4.85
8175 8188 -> 0.14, 5.01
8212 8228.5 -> 0.15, 4.97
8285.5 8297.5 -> -0.45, 5.11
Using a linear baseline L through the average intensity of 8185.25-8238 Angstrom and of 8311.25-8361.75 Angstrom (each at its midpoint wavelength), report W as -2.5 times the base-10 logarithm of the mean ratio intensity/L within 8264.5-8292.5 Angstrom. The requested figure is -0.02 mag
